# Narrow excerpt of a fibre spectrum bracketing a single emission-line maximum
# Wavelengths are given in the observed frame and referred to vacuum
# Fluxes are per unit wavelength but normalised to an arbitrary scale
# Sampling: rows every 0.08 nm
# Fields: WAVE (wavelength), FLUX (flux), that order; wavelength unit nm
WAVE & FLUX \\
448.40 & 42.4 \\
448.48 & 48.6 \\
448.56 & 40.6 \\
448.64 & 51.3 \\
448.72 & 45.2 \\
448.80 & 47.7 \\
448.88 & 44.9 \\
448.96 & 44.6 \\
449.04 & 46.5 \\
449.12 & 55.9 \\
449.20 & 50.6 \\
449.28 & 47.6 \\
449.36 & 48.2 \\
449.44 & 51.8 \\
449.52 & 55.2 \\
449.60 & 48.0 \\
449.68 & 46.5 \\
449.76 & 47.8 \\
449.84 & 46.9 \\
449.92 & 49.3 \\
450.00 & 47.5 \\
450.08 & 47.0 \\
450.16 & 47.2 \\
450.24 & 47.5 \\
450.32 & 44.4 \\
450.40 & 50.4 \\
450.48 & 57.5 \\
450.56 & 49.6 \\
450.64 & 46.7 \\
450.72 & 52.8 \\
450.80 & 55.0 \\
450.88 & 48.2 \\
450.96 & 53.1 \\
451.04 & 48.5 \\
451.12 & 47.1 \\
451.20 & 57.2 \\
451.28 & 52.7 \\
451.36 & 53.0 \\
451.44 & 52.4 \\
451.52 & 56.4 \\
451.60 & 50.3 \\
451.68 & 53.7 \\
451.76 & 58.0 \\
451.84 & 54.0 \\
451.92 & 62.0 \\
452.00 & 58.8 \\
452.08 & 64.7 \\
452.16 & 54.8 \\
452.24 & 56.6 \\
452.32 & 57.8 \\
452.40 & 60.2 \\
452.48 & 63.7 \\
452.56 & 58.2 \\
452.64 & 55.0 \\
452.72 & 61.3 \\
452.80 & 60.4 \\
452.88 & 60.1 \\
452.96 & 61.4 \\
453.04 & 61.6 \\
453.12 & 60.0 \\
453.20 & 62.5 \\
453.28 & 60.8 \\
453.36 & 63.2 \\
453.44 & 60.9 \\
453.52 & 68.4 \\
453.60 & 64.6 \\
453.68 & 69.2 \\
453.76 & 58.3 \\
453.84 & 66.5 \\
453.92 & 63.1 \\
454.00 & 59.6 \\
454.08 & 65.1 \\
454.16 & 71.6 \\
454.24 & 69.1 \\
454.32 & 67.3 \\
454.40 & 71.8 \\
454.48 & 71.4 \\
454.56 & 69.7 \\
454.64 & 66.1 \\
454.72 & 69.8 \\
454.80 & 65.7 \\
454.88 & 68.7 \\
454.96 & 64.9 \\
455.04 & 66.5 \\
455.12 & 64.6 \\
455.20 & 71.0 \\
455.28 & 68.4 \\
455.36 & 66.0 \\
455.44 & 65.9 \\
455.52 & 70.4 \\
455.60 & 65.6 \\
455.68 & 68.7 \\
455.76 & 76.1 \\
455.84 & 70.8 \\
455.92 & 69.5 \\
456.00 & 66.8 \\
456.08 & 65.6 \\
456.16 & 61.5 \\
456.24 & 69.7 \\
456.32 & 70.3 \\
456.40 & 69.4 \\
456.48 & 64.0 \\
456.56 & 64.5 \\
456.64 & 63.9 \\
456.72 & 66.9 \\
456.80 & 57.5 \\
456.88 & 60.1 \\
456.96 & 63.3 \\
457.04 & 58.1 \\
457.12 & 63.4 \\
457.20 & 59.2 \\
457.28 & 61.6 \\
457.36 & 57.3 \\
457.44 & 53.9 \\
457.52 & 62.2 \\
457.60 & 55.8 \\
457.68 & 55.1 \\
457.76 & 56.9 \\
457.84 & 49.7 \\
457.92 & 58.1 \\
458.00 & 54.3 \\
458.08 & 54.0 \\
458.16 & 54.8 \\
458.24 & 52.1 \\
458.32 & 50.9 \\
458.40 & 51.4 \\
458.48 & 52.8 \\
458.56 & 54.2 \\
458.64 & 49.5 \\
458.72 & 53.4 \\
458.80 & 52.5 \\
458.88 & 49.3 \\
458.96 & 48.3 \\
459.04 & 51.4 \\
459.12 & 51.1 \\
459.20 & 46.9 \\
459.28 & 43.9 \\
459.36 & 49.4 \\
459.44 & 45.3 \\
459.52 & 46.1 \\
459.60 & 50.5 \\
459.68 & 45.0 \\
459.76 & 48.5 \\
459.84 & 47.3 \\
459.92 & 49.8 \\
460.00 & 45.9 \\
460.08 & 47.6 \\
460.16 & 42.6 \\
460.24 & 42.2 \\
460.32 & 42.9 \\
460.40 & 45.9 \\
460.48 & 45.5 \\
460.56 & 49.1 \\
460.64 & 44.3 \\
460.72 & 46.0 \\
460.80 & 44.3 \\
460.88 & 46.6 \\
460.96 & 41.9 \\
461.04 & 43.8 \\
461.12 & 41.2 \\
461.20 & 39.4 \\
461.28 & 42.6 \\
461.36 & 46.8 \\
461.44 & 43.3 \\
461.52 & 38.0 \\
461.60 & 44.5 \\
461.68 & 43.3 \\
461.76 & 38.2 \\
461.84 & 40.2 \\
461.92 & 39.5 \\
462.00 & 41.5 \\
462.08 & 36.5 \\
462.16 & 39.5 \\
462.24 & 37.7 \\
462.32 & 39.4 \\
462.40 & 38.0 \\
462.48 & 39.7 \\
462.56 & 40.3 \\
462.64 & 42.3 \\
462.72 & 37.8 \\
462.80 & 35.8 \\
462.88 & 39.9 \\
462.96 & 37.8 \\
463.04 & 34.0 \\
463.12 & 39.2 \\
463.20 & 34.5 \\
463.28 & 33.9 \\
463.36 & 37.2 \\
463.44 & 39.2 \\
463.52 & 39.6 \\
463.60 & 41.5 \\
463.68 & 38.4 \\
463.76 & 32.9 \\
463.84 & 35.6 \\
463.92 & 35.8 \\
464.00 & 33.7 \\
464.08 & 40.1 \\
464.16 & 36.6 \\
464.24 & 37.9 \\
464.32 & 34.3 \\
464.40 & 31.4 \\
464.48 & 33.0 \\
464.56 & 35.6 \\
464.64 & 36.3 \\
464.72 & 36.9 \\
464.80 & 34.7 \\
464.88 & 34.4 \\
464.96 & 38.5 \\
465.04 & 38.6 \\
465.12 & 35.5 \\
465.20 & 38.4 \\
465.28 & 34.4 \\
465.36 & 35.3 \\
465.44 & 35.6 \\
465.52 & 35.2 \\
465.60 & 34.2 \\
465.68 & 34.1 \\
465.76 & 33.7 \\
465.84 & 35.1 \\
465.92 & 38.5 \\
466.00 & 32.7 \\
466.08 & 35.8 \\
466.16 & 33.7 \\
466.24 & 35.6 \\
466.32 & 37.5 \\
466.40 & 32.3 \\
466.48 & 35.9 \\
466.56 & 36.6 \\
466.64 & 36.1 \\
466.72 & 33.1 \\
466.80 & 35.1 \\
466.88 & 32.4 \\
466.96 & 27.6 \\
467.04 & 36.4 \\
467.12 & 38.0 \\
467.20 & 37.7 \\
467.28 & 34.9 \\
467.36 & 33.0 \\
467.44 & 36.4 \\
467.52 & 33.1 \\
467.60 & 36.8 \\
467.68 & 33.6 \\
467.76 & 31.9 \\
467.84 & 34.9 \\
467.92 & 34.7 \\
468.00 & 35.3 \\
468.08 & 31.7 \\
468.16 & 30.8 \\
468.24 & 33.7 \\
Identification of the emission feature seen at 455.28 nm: C IV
